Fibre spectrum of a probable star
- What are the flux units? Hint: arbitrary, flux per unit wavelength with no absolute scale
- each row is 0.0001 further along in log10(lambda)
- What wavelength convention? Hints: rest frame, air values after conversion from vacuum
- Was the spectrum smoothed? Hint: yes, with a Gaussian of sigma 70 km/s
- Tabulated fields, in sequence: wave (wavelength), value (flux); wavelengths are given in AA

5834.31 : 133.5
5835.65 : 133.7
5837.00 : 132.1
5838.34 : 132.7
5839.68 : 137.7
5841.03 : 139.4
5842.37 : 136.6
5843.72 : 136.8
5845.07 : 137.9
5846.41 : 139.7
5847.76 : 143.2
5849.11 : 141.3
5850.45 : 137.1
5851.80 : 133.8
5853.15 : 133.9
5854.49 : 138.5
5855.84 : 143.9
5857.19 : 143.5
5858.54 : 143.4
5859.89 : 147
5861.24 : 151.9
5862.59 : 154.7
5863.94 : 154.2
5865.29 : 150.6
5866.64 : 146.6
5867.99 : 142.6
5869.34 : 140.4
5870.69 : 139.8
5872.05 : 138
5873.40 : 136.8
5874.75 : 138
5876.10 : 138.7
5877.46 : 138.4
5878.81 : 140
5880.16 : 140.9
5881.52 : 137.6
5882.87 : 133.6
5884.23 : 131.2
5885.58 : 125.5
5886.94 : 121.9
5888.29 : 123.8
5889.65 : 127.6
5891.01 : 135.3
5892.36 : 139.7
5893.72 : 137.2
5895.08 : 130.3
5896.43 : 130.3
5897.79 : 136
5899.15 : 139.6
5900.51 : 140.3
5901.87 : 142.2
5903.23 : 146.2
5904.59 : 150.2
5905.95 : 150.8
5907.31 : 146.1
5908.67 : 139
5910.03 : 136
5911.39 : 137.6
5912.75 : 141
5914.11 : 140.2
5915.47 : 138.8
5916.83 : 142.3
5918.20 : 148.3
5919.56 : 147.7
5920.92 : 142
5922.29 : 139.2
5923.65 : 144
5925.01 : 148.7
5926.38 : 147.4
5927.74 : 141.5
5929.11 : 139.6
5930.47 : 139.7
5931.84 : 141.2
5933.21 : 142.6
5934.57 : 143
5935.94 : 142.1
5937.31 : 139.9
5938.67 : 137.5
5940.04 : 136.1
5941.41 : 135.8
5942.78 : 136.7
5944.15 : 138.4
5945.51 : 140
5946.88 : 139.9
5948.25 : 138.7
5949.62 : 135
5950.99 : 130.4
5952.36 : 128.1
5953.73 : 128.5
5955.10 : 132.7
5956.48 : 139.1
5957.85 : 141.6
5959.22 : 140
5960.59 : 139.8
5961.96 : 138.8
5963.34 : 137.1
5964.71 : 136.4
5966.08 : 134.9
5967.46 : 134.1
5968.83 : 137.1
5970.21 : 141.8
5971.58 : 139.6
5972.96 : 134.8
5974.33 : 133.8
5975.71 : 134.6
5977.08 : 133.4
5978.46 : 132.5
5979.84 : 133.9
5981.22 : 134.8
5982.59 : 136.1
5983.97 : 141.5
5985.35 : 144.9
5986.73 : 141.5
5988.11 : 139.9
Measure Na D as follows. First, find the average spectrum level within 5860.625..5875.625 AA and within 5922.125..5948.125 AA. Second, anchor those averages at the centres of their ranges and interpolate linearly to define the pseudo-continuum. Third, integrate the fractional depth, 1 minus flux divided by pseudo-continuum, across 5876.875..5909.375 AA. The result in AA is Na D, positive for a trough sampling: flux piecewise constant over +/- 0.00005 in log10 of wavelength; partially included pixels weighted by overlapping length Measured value 1.5 AA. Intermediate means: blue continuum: 145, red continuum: 141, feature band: 137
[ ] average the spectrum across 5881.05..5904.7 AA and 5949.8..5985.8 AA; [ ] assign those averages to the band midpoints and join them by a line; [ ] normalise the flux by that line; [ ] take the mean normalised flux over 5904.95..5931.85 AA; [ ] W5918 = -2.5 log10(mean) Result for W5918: -0.06 mag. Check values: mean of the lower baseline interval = 135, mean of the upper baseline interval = 136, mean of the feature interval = 143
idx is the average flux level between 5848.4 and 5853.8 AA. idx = 137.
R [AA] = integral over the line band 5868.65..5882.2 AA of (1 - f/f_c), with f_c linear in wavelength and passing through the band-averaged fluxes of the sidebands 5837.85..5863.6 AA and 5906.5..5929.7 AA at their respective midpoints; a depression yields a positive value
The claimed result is 0.2 AA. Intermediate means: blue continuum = 141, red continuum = 142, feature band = 139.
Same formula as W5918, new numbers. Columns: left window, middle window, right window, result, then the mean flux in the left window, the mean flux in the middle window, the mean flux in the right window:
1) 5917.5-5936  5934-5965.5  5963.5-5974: 0.021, 143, 137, 137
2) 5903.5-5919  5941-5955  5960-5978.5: 0.030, 143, 135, 136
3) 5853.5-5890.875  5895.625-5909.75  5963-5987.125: -0.024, 139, 142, 137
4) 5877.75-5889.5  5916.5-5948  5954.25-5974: -0.048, 132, 141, 138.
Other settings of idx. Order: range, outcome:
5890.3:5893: 138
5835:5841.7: 135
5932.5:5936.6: 143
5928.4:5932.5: 140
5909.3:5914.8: 139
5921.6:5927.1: 145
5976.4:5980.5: 133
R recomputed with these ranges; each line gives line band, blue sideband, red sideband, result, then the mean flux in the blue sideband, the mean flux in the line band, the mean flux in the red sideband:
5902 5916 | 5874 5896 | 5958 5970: -0.80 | 134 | 143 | 138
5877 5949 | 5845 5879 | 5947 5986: 0.11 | 142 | 139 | 136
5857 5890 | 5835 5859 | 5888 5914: -0.29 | 138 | 140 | 139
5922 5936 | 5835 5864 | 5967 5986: -0.48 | 140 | 143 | 137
